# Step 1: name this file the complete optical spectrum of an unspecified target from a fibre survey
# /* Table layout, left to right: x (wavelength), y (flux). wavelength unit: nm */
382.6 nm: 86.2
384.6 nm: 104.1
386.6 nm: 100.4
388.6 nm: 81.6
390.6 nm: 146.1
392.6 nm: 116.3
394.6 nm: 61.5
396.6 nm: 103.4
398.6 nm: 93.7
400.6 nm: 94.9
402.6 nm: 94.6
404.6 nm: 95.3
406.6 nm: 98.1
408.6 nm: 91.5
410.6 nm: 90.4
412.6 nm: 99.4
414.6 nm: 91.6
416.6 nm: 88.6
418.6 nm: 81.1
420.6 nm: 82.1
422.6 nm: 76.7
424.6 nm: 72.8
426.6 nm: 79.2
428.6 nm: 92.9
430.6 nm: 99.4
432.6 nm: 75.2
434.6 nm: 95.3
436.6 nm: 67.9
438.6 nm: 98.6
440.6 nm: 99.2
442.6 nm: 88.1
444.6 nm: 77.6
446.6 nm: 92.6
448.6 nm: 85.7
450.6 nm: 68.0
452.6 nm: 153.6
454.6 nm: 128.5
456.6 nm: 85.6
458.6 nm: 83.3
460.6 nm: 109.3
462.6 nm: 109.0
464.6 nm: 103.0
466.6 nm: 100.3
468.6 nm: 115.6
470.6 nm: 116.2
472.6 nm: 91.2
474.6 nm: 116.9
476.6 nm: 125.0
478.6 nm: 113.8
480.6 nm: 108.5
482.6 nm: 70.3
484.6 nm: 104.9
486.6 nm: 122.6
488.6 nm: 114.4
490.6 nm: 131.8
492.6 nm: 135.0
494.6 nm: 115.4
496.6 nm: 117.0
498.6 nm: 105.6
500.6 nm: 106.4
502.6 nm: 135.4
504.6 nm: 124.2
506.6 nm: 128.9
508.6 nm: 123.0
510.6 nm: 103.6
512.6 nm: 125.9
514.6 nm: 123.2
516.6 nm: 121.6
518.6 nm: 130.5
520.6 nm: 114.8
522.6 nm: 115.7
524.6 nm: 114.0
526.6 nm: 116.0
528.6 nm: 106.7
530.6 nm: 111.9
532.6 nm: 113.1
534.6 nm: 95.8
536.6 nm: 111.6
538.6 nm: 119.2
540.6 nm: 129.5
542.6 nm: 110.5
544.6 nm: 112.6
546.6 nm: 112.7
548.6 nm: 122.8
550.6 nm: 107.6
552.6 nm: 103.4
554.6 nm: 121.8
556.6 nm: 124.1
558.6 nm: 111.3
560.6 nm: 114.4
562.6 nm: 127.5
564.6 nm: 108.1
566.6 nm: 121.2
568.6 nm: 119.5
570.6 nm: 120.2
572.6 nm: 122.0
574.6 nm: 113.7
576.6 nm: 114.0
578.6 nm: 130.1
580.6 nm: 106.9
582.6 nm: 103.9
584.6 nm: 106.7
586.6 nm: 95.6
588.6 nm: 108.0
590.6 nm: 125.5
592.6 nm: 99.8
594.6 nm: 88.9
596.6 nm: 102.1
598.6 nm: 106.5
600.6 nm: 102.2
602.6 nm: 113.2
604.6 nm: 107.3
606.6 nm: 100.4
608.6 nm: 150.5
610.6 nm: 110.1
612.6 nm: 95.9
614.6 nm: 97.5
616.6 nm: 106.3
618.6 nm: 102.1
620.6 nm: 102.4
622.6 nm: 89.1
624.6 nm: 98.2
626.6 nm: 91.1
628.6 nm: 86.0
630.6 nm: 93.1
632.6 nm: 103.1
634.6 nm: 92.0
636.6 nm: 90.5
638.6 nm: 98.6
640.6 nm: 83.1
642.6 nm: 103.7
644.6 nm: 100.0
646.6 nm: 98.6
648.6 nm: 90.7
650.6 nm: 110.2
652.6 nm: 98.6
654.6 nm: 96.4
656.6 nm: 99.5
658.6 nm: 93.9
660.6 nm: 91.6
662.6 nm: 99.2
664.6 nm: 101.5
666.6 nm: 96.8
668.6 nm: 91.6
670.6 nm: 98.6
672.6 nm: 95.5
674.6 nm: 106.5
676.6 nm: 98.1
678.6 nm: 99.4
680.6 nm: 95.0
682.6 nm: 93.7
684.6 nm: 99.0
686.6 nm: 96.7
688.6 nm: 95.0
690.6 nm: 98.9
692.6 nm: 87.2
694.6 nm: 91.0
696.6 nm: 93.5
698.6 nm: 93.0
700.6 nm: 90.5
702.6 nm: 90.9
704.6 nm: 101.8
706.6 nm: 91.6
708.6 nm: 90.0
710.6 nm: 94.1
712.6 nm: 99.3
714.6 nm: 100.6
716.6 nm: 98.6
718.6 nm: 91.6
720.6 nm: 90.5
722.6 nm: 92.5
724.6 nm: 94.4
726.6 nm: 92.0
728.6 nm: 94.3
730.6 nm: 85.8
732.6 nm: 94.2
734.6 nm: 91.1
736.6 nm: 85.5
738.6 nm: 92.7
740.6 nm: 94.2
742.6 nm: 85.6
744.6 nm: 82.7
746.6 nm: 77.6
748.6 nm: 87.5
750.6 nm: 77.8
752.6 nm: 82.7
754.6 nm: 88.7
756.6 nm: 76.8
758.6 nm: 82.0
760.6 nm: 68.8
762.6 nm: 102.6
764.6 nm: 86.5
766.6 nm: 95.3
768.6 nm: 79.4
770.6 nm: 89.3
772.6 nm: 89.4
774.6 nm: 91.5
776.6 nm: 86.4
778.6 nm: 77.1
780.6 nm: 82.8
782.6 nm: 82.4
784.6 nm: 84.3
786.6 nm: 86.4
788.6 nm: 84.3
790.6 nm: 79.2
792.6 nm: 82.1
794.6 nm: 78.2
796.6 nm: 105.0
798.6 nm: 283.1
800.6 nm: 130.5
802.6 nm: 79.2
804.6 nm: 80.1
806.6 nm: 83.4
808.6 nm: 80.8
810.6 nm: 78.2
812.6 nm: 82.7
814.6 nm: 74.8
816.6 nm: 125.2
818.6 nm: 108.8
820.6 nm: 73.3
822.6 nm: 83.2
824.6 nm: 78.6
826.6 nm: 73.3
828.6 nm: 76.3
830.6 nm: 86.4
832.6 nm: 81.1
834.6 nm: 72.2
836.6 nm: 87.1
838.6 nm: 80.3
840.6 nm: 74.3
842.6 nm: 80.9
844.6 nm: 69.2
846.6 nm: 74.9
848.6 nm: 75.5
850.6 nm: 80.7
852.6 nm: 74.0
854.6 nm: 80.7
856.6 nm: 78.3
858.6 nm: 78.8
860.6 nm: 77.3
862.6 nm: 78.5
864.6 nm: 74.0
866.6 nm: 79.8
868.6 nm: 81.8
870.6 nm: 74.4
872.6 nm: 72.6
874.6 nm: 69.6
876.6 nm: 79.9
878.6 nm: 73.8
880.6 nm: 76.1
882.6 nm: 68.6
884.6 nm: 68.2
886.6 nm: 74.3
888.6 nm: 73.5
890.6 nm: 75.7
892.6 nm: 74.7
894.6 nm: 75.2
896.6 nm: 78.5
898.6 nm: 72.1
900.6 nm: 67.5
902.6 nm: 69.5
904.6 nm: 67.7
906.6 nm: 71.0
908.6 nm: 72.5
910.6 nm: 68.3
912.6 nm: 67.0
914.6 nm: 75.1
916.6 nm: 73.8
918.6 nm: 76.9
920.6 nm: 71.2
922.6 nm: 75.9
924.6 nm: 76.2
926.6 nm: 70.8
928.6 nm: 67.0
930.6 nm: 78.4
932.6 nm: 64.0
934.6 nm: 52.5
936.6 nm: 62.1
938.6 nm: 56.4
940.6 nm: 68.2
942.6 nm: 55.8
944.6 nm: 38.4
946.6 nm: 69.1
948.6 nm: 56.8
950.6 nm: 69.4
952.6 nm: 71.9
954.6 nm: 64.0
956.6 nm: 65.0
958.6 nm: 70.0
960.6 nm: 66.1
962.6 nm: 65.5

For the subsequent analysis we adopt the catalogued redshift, 0.216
